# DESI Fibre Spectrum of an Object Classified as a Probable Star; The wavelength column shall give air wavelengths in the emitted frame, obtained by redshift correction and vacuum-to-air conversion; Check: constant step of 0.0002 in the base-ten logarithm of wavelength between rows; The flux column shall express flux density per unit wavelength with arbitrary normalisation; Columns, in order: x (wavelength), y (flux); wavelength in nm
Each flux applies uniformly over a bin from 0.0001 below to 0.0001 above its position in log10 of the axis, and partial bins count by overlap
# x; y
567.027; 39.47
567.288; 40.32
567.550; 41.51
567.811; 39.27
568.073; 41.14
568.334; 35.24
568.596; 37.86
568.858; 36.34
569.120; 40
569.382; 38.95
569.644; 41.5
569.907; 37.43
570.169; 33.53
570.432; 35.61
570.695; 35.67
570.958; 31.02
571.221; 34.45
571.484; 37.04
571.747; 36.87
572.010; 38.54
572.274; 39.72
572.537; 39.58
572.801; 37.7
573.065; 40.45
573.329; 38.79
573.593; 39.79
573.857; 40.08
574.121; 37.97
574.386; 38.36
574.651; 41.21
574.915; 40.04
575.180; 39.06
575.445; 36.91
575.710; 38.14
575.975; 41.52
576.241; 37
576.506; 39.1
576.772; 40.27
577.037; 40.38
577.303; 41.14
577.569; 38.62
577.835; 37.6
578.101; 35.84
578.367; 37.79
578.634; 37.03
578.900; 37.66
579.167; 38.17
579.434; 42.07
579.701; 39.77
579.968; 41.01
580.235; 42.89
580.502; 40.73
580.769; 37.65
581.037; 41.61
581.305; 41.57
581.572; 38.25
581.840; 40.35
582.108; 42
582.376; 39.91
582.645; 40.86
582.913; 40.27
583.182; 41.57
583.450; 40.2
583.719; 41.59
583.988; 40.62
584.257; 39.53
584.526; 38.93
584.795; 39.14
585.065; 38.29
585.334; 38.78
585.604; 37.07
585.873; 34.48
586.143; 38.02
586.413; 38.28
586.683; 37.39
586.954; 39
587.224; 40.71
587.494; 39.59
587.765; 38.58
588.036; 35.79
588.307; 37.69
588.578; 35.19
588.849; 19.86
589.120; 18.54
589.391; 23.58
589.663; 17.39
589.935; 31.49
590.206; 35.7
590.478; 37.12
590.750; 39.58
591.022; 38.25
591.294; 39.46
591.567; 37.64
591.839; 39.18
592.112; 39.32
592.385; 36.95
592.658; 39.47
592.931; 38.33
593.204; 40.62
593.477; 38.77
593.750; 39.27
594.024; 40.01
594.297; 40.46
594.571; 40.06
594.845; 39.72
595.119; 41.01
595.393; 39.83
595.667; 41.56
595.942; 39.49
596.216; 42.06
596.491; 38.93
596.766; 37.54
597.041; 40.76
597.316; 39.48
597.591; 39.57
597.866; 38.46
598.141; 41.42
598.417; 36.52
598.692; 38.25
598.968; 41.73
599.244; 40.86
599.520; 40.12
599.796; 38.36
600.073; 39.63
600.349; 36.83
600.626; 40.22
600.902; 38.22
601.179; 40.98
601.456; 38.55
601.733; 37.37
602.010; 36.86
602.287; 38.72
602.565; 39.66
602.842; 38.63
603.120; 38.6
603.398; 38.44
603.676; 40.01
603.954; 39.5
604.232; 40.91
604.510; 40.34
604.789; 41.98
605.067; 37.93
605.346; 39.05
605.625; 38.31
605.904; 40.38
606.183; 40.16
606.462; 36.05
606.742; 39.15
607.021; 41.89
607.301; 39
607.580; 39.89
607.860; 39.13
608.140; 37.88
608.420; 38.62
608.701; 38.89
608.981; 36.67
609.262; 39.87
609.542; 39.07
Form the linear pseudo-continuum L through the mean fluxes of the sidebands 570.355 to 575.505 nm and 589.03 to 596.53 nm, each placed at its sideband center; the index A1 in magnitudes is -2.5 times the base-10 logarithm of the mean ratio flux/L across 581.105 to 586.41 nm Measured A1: -0.059 mag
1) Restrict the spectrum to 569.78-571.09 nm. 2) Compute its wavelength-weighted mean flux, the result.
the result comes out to 34.6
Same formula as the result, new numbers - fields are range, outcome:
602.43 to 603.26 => 39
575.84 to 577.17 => 39.7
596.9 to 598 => 39.6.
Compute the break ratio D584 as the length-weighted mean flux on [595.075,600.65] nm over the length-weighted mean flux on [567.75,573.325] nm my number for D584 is 1.1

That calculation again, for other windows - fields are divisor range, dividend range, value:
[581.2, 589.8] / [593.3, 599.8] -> 1.09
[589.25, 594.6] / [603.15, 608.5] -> 1.08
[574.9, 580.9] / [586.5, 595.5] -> 0.93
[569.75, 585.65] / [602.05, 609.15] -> 1.01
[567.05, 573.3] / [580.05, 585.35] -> 1.06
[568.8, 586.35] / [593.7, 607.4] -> 1.02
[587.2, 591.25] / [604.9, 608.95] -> 1.20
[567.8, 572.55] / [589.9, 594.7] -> 1.04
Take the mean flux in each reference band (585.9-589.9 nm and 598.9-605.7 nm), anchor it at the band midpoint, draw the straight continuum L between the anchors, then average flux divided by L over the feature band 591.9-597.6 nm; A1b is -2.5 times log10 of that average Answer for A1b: -0.11 mag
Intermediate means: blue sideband 32.8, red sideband 39.3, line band 39.7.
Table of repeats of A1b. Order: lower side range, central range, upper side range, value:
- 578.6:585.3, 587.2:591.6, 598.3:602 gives 0.20 mag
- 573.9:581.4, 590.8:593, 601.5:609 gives 0.02 mag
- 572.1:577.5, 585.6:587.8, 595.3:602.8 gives 0.03 mag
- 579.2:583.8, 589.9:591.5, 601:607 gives 0.08 mag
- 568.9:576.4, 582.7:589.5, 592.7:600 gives 0.07 mag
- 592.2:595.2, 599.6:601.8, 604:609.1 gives 0.01 mag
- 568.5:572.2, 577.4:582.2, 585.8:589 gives -0.09 mag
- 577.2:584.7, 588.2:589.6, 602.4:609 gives 0.45 mag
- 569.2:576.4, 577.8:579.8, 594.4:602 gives 0.00 mag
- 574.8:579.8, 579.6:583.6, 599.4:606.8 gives -0.05 mag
